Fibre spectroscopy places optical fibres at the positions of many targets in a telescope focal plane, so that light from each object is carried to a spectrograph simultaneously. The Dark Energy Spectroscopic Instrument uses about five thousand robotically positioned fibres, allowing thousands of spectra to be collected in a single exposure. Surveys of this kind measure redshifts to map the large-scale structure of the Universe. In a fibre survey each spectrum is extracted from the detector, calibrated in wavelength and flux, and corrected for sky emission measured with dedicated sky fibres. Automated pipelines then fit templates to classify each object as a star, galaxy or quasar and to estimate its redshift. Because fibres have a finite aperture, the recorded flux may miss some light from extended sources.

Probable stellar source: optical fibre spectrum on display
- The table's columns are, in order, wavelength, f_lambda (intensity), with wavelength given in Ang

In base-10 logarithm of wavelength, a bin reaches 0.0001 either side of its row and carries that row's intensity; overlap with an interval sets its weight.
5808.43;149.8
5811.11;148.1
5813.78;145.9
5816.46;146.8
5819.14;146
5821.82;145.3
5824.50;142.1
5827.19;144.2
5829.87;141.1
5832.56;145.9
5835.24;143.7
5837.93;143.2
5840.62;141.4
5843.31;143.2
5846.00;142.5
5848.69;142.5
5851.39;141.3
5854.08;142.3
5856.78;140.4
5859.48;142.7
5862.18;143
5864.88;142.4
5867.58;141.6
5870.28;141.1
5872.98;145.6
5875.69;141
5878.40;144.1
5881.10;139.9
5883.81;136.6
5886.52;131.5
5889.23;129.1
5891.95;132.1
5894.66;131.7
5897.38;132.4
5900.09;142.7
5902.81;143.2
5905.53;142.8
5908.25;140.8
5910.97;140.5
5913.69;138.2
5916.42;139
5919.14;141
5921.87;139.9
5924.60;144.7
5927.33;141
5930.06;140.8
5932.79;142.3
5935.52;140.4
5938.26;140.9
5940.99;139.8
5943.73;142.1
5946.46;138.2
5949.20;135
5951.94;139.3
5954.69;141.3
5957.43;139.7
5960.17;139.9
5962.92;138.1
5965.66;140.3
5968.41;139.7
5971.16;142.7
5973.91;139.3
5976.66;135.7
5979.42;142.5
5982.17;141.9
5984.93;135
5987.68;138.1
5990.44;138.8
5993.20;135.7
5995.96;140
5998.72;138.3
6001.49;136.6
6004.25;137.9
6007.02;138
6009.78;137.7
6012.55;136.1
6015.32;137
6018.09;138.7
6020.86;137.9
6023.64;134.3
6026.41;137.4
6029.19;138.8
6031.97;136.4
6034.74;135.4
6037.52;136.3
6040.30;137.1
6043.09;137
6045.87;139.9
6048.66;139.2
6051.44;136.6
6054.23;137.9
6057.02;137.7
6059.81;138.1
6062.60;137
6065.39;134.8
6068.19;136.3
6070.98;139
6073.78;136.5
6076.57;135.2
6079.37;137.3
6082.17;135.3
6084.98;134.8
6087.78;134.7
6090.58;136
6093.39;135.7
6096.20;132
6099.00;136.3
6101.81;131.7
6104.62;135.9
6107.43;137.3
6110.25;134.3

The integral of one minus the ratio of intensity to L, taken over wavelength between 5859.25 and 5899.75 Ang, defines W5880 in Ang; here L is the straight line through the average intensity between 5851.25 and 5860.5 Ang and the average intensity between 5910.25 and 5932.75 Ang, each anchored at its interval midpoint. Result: 0.9 Ang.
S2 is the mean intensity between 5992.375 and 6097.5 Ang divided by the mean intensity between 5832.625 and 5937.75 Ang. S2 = 0.97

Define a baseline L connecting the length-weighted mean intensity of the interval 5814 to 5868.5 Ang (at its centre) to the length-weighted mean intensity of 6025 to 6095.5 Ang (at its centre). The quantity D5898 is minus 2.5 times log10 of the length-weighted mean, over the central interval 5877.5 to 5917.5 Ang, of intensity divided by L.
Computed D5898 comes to 0.03 mag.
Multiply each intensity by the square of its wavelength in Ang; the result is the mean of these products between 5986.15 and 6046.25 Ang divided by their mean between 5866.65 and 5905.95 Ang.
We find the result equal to 1.04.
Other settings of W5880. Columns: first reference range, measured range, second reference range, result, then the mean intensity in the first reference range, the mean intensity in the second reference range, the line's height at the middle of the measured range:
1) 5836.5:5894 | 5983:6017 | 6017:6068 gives 0.1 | 140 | 137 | 138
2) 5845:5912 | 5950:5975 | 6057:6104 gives -0.3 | 140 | 136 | 138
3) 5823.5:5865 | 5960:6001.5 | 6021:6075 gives 0.0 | 143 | 137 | 139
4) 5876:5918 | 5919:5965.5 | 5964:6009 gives -0.7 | 138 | 139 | 138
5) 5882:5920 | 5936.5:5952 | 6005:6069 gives -0.2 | 137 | 137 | 137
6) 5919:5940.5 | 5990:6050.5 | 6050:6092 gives 0.3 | 141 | 136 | 138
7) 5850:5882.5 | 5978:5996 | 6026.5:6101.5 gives 0.0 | 142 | 137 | 139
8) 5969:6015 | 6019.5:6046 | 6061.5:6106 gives 0.0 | 138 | 136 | 137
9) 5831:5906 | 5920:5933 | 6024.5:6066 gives -0.2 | 140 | 137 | 139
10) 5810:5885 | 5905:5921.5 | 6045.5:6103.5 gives 0.1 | 143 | 136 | 141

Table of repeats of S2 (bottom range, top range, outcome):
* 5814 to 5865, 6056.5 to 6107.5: 0.95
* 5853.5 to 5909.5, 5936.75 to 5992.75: 1.00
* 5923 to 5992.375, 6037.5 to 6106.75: 0.97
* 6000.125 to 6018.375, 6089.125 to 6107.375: 0.98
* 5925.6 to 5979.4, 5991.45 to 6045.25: 0.98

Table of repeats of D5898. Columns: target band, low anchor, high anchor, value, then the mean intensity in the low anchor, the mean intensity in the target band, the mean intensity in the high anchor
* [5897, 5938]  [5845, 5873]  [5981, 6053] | 0.00 mag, 142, 141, 138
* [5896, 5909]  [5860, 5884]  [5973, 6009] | 0.01 mag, 142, 140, 138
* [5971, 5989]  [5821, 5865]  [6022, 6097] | 0.00 mag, 143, 139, 137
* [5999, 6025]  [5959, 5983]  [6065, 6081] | 0.01 mag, 140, 137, 137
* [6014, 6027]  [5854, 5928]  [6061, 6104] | 0.00 mag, 140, 137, 136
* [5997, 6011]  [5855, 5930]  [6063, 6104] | 0.00 mag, 140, 138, 135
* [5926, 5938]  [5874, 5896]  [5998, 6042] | -0.04 mag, 136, 141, 137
